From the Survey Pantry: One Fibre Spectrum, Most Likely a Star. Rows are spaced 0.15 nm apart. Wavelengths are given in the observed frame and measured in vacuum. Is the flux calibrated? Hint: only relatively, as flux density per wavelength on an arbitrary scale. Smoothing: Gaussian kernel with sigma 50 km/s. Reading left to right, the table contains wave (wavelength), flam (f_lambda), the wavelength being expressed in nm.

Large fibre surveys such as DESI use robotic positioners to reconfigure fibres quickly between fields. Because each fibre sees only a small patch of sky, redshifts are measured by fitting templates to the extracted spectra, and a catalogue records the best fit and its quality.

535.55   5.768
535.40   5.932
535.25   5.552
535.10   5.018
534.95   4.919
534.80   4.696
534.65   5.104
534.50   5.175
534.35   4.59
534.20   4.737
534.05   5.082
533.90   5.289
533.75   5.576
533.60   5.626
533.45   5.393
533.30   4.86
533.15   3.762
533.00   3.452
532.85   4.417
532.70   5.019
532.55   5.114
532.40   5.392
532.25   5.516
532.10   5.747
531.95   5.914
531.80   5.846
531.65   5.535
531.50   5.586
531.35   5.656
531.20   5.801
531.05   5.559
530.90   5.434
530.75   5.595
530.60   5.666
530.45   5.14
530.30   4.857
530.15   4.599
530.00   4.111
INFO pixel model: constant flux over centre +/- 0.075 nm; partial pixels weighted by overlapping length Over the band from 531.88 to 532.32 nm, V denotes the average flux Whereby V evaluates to 5.73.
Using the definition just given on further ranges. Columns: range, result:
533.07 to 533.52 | 4.65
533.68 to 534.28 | 5.16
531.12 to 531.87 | 5.68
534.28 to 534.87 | 4.9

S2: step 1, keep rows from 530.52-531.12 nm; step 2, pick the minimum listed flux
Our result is 5.434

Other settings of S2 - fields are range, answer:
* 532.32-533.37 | 3.452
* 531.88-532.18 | 5.747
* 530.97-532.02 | 5.535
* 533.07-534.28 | 3.762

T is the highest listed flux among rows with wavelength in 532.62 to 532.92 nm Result 5.019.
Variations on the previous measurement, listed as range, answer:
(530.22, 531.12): 5.666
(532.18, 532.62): 5.516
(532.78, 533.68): 5.626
